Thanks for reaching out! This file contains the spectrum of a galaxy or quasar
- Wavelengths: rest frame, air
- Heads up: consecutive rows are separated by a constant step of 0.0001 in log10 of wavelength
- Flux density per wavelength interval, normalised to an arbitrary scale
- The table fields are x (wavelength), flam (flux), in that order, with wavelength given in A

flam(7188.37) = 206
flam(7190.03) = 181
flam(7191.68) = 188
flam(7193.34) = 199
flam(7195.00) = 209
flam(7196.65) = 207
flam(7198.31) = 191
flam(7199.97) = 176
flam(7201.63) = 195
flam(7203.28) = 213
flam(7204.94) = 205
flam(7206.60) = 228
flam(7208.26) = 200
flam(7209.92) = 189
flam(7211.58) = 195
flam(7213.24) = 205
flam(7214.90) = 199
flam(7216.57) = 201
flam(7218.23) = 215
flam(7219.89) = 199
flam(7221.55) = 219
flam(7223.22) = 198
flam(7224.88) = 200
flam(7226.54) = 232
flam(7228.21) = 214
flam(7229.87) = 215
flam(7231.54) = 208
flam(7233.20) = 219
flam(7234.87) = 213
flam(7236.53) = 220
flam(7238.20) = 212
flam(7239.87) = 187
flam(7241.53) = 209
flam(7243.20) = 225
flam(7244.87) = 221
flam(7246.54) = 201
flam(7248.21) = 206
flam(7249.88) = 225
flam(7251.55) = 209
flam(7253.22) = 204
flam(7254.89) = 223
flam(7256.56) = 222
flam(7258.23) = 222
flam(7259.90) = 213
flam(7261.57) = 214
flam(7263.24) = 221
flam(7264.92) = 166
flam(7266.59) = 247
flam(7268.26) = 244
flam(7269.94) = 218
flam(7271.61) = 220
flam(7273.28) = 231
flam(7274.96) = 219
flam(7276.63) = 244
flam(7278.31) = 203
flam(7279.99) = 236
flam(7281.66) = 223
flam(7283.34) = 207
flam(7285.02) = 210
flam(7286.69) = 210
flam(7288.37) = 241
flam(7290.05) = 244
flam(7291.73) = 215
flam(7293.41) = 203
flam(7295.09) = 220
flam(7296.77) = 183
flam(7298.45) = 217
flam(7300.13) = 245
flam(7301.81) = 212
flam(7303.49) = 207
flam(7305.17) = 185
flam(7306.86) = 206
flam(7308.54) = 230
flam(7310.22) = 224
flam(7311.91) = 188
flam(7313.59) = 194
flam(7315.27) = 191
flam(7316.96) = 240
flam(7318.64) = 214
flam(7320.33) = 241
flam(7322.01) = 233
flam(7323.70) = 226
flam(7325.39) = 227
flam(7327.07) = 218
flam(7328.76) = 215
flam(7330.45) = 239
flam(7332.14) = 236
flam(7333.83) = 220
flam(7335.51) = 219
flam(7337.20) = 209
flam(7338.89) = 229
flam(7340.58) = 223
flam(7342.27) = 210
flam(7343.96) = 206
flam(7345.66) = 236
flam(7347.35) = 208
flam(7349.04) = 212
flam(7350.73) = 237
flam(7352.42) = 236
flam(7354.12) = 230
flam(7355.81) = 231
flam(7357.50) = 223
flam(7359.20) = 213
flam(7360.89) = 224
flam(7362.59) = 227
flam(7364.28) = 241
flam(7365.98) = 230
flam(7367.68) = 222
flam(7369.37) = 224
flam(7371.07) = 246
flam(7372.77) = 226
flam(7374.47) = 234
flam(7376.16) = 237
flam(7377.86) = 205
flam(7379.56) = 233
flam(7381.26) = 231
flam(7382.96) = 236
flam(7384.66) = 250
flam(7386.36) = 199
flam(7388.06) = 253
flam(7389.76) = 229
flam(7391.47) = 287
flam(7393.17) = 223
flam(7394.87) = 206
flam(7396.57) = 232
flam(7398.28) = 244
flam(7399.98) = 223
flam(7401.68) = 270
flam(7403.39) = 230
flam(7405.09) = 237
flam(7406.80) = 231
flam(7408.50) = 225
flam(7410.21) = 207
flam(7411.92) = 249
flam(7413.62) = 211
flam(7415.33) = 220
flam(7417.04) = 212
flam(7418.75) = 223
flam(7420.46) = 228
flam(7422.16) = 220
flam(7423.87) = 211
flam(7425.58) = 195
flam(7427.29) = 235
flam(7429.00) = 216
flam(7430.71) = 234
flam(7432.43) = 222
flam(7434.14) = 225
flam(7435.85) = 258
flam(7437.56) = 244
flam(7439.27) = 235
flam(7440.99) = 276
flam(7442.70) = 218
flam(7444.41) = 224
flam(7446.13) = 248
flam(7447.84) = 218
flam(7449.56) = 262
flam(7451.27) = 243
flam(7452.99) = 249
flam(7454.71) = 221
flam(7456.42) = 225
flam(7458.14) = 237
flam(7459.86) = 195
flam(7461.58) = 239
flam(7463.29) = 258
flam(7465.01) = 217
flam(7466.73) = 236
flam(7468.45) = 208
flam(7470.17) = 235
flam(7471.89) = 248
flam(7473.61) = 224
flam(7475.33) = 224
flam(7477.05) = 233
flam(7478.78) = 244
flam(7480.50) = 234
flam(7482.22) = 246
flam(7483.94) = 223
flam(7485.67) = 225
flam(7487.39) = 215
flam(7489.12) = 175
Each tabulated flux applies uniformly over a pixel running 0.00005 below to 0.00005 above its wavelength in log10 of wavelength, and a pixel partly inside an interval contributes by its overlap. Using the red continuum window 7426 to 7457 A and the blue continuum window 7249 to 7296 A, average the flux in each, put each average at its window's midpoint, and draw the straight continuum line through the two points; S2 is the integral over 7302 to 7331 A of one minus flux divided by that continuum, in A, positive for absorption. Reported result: 1.0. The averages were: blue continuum 220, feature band 216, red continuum 236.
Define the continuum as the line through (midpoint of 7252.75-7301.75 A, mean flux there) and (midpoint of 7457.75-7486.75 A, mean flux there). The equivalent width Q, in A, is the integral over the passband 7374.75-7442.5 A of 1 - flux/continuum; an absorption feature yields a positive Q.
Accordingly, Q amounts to -1.1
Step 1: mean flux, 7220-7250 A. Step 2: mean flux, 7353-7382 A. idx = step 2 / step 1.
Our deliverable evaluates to 1.08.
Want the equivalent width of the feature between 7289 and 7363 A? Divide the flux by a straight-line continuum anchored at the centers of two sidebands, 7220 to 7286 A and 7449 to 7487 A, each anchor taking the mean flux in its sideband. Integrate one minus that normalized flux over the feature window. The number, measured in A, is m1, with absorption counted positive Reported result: 0.7 A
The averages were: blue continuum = 216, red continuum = 233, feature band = 219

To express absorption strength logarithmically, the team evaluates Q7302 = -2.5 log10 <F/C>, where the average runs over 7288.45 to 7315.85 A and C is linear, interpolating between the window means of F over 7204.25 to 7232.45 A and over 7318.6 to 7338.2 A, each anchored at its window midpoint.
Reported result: 0.05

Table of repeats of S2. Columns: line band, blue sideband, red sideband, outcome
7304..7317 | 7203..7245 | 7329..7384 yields 0.88 A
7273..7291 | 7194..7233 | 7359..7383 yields -0.73 A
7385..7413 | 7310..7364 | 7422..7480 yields -0.88 A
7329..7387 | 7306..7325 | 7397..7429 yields -1.30 A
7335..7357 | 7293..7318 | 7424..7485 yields -0.61 A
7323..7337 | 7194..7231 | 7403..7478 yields -0.43 A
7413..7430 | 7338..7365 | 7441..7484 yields 0.93 A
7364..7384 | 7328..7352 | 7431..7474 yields -0.42 A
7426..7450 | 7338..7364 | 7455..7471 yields -0.95 A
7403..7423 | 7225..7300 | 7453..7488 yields 0.18 A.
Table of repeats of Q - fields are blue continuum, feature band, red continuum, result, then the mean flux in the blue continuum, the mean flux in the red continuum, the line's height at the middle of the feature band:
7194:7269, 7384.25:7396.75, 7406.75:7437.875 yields -0.73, 210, 224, 222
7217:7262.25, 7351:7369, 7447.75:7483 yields -0.33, 213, 233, 224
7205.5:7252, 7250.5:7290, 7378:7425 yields -1.05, 209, 230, 214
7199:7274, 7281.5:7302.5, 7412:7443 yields -0.17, 211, 228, 216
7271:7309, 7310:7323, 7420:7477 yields 0.28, 218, 231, 220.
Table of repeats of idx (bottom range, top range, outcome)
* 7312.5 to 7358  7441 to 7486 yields 1.05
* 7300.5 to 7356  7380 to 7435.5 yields 1.04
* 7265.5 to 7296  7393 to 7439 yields 1.02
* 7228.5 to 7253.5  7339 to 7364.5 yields 1.06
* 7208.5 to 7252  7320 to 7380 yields 1.08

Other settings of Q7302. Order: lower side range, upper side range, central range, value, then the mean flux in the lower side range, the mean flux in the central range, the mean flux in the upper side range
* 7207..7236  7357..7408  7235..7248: 0.00 mag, 208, 211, 232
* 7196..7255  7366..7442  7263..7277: -0.05 mag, 208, 223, 231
